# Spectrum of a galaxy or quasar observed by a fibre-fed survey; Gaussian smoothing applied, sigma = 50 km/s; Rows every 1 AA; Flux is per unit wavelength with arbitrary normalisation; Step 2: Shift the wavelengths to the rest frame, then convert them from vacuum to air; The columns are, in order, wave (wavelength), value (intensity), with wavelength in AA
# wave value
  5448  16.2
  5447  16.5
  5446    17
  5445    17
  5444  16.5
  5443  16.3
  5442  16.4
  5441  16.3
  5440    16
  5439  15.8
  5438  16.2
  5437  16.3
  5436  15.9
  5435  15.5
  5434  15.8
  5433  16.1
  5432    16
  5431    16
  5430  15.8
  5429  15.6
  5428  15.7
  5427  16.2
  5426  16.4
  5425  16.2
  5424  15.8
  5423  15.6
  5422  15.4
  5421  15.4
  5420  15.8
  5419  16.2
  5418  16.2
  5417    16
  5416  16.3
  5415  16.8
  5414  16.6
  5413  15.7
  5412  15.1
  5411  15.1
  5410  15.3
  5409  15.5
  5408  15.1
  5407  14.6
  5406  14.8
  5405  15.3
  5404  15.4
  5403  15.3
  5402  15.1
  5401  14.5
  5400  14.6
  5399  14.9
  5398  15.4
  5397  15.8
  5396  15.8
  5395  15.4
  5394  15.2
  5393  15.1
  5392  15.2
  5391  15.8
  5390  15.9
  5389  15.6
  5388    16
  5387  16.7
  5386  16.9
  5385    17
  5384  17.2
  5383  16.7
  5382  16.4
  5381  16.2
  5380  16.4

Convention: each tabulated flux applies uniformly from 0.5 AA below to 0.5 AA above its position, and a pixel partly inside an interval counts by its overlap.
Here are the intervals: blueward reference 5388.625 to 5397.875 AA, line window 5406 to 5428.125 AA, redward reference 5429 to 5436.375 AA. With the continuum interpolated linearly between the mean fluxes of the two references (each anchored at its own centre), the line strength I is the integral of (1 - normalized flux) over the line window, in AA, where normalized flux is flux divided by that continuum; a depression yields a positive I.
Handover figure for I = 0.0 AA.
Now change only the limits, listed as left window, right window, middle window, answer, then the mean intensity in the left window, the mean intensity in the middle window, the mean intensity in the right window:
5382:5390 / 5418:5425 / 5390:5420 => 1.2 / 16.5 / 15.5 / 15.8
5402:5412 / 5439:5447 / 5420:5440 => 0.1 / 15.2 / 15.9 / 16.5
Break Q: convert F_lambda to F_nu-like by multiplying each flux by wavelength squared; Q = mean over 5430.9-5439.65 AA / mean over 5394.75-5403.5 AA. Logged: 1.06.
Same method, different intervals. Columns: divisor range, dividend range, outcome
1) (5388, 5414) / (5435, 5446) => 1.08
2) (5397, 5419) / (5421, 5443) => 1.04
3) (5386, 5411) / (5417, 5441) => 1.05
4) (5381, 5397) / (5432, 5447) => 1.03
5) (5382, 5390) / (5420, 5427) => 0.97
